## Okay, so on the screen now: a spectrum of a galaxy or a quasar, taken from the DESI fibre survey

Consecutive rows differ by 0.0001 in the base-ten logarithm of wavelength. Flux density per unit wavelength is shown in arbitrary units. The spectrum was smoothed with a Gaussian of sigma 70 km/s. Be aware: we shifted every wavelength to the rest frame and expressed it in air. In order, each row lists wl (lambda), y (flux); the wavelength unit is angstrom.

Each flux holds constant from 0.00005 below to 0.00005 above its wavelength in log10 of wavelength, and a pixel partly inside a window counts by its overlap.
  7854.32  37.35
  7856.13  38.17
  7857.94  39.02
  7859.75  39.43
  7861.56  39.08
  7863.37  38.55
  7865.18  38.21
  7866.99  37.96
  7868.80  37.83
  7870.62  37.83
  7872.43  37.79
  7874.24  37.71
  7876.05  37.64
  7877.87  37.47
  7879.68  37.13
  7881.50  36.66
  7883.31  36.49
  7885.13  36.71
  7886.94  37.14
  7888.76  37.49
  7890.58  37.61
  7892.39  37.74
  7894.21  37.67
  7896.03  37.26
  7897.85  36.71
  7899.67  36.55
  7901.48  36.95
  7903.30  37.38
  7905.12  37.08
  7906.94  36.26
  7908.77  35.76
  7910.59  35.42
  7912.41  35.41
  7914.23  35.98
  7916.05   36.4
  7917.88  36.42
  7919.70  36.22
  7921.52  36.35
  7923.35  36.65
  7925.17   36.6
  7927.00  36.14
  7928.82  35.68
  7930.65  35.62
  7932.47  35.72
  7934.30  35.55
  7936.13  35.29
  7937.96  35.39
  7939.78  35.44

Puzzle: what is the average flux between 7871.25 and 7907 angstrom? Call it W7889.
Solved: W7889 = 37.2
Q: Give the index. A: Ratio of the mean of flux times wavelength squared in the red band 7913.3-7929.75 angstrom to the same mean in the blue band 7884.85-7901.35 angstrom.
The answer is 0.98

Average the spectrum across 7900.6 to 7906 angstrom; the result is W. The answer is 37.1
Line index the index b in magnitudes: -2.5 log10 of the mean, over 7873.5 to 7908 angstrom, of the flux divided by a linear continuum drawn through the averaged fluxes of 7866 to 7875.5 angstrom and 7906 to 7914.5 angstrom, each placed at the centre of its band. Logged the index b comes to -0.010 mag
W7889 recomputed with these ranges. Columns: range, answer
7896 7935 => 36.3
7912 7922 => 36.2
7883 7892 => 37.2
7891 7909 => 37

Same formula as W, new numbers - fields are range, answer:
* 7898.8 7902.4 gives 36.8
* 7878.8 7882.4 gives 36.8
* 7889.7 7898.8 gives 37.4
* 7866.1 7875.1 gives 37.8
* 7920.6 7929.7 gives 36.3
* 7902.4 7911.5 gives 36.4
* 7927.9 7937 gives 35.6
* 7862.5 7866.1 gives 38.4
